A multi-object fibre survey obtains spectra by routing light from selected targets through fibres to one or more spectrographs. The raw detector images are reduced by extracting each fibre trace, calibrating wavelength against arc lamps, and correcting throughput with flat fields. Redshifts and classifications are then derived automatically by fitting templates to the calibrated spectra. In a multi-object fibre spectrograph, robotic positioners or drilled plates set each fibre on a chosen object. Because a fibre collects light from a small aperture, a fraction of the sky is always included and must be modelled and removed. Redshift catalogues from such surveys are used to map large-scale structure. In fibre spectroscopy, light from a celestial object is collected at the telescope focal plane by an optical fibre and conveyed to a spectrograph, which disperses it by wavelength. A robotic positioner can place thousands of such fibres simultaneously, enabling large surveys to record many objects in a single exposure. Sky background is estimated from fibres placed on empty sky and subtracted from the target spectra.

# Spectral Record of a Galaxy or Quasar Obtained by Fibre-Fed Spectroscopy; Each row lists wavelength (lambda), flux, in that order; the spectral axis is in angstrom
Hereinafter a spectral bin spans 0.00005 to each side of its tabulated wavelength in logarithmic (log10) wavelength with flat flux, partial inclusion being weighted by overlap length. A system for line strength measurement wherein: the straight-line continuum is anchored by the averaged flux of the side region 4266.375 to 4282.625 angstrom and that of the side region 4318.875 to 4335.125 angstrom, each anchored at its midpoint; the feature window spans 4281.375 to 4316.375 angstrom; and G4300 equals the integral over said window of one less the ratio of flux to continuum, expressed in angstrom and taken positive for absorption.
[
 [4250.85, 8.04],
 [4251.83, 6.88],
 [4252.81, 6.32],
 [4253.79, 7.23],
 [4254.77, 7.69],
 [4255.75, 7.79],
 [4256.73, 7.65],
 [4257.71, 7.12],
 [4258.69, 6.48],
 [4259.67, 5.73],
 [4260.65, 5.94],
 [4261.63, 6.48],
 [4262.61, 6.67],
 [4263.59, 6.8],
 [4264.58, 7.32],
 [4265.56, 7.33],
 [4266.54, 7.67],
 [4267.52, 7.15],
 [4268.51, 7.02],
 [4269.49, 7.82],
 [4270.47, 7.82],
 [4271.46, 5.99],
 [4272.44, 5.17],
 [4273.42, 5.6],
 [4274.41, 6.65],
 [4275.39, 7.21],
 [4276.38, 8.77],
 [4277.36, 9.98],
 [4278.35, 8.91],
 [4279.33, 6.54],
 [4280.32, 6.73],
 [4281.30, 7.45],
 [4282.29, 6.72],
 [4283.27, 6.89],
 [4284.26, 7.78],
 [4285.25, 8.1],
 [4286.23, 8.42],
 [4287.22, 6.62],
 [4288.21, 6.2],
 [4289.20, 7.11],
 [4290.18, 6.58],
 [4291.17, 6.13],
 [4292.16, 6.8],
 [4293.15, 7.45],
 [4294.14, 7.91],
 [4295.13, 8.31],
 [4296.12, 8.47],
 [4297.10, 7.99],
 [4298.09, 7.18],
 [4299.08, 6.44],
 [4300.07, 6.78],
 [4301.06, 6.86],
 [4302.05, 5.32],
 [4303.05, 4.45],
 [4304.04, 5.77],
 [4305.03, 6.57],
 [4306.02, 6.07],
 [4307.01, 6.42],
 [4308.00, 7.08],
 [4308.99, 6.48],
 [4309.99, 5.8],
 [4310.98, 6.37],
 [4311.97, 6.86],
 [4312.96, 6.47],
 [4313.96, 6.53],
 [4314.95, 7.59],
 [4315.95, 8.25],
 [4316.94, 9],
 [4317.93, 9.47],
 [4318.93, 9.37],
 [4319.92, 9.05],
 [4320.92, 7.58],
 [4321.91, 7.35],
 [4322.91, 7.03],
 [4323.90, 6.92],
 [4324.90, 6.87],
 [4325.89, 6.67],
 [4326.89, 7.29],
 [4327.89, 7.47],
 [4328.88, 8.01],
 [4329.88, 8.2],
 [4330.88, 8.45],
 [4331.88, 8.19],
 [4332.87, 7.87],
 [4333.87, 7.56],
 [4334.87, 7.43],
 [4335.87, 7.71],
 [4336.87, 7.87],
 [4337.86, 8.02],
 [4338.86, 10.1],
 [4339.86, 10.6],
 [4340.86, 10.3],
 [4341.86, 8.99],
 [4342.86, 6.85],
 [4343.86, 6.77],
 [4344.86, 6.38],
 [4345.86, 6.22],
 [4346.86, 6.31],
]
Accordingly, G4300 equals 2.6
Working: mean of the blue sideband 7.24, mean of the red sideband 7.68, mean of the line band 6.88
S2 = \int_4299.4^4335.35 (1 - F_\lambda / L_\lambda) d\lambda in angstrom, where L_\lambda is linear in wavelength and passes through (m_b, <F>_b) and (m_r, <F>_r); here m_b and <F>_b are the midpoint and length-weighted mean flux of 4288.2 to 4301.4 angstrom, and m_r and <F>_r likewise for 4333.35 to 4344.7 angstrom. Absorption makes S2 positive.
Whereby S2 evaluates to 2.7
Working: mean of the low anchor 7.2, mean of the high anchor 8.32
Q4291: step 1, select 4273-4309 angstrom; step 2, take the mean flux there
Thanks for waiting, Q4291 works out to 7.06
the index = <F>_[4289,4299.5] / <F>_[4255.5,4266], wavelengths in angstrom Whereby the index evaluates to 1.1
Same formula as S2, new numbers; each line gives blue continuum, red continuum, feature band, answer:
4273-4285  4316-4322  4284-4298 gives 0.8 angstrom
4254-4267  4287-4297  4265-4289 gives -0.6 angstrom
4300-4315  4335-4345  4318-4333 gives -0.7 angstrom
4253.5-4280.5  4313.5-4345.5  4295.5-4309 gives 1.8 angstrom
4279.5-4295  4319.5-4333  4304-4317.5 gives 1.1 angstrom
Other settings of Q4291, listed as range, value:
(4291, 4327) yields 7.11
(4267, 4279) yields 7.33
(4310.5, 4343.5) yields 7.95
